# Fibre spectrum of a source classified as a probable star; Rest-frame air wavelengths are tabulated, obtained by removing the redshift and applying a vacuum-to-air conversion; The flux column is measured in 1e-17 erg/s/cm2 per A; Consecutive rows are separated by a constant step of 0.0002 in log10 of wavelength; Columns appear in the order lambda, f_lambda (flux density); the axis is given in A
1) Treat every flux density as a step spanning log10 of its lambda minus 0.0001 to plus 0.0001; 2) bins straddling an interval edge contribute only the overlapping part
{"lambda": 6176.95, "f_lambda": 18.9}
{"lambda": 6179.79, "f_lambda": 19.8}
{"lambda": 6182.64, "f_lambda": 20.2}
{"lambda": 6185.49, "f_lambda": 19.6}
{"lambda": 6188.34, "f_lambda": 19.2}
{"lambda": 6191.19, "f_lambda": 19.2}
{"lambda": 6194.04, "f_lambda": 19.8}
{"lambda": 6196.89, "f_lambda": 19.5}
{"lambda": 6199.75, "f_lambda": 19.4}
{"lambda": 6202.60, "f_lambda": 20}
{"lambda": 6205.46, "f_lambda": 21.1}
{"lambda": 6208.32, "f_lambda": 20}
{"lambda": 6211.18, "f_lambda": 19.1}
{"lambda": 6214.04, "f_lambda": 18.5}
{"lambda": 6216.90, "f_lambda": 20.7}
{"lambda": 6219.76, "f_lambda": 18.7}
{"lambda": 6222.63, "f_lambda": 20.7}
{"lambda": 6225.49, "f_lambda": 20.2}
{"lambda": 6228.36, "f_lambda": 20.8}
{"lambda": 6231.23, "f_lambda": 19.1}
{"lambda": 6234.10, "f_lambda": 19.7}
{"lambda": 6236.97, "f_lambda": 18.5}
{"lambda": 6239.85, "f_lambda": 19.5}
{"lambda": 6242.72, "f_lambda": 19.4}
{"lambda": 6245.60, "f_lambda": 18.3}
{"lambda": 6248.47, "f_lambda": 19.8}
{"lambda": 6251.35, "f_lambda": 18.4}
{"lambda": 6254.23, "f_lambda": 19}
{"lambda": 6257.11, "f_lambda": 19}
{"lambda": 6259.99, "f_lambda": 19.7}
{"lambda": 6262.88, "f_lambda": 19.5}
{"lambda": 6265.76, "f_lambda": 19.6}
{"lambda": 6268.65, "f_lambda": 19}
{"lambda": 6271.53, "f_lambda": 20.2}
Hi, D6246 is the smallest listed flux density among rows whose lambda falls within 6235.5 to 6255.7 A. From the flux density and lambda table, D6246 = 18.3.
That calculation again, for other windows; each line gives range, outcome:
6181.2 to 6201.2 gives 19.2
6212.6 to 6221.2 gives 18.5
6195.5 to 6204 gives 19.4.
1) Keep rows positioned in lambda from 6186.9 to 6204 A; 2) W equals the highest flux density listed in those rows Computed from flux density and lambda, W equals 20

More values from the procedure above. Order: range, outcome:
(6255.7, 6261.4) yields 19.7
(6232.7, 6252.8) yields 19.8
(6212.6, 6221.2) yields 20.7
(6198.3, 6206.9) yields 21.1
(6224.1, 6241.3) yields 20.8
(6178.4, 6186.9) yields 20.2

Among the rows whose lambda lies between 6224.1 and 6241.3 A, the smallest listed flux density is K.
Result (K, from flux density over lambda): 18.5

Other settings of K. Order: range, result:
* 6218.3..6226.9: 18.7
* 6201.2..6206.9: 20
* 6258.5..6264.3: 19.5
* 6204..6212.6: 19.1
